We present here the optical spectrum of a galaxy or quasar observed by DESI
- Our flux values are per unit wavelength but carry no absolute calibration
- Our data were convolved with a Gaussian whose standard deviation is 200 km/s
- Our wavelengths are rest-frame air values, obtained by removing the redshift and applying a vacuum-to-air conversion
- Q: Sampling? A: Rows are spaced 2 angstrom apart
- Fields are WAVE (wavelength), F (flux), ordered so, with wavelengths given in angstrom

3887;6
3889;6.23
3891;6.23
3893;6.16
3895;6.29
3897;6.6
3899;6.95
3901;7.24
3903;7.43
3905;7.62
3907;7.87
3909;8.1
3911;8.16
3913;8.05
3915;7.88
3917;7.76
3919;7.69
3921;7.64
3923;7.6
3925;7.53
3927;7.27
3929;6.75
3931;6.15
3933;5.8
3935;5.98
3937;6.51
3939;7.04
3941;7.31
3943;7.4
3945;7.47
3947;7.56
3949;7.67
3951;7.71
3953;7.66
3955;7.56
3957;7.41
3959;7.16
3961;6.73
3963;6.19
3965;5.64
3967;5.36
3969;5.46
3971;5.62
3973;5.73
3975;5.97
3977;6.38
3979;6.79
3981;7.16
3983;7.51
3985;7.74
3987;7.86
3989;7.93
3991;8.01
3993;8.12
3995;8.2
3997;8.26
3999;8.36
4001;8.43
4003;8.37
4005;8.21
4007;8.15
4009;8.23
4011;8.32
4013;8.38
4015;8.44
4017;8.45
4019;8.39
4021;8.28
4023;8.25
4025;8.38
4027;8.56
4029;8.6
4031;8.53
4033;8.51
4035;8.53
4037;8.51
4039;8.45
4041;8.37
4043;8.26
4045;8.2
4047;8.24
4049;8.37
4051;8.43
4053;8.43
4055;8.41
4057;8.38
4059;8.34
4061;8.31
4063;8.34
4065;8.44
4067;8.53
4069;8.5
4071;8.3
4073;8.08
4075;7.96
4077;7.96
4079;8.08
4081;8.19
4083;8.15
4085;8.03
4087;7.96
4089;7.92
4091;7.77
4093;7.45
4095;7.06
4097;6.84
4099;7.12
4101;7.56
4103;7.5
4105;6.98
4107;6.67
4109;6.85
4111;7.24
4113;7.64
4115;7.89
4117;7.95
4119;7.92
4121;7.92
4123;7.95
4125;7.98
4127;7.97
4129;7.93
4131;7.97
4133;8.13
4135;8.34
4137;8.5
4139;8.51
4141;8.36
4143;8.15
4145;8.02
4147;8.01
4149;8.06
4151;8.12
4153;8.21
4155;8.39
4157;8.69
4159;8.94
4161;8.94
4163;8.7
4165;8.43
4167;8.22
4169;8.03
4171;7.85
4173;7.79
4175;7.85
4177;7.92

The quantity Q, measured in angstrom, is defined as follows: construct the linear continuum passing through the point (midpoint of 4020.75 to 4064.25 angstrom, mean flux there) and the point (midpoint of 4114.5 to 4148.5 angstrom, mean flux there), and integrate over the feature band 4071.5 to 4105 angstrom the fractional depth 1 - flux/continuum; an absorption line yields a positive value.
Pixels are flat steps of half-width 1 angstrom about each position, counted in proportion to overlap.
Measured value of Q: 2.1 angstrom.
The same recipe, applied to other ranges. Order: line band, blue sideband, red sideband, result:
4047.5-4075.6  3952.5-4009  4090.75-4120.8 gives -4.0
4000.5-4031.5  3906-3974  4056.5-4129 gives -3.9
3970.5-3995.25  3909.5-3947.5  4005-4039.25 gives 2.4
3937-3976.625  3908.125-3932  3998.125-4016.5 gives 5.6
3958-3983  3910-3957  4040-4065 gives 4.6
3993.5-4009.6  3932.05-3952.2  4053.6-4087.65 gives -1.4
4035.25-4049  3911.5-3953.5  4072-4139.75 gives -1.4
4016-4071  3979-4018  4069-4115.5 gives -3.8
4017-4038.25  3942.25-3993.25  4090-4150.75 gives -3.4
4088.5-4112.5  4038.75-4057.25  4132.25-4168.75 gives 3.2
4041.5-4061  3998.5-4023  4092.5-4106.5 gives -1.3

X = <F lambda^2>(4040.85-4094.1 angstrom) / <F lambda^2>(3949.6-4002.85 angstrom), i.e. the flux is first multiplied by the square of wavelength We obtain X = 1.20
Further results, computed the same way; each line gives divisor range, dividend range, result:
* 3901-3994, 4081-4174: 1.22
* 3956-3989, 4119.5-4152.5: 1.34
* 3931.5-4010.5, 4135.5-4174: 1.26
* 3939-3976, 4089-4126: 1.19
